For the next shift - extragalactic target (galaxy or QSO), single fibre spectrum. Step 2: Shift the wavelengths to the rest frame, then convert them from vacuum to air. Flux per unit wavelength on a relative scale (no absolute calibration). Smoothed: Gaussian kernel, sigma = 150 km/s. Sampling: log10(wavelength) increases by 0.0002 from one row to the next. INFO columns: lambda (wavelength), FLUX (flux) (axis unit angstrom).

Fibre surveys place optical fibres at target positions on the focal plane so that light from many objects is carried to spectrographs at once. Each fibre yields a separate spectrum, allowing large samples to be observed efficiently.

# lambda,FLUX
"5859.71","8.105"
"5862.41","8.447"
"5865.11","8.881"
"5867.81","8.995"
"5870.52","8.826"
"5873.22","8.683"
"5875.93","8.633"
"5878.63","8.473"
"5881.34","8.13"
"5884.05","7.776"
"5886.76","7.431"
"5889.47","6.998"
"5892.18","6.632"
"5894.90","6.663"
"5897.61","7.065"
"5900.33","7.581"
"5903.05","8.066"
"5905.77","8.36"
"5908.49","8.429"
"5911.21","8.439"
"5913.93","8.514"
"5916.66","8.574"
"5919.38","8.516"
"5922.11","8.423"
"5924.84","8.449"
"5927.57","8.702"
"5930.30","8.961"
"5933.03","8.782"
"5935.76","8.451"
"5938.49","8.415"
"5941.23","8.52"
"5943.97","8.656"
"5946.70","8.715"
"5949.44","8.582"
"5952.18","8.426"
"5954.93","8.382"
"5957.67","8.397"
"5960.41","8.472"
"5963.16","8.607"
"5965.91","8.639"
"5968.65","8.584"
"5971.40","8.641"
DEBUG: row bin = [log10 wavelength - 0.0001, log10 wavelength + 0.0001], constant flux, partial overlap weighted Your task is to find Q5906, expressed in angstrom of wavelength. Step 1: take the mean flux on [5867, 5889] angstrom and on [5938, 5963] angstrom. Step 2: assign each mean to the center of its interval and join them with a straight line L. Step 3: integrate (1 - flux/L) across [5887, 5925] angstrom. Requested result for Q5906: 2.3 angstrom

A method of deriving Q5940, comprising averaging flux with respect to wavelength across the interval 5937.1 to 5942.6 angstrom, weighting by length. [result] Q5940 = 8.46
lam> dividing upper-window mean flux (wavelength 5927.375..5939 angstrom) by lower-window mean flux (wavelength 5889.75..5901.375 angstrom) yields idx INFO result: 1.2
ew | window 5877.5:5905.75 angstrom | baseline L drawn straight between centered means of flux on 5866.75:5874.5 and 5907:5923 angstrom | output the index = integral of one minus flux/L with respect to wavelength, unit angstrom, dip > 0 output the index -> 3.7 angstrom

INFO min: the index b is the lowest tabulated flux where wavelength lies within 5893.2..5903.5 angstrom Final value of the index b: 6.663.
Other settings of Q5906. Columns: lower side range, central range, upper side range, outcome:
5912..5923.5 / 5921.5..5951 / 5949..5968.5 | -0.37 angstrom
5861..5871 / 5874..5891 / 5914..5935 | 1.58 angstrom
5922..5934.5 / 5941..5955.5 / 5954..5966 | 0.01 angstrom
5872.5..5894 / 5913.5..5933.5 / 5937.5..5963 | -0.94 angstrom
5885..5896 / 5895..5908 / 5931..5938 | -0.55 angstrom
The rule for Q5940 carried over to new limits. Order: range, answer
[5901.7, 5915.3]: 8.36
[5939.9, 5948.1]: 8.63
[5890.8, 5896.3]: 6.66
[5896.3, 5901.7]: 7.32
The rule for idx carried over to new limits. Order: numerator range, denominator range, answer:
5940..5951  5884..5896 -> 1.23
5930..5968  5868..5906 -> 1.09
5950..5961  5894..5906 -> 1.12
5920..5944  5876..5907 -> 1.13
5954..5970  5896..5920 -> 1.05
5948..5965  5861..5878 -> 0.97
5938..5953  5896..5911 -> 1.08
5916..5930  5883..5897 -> 1.21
